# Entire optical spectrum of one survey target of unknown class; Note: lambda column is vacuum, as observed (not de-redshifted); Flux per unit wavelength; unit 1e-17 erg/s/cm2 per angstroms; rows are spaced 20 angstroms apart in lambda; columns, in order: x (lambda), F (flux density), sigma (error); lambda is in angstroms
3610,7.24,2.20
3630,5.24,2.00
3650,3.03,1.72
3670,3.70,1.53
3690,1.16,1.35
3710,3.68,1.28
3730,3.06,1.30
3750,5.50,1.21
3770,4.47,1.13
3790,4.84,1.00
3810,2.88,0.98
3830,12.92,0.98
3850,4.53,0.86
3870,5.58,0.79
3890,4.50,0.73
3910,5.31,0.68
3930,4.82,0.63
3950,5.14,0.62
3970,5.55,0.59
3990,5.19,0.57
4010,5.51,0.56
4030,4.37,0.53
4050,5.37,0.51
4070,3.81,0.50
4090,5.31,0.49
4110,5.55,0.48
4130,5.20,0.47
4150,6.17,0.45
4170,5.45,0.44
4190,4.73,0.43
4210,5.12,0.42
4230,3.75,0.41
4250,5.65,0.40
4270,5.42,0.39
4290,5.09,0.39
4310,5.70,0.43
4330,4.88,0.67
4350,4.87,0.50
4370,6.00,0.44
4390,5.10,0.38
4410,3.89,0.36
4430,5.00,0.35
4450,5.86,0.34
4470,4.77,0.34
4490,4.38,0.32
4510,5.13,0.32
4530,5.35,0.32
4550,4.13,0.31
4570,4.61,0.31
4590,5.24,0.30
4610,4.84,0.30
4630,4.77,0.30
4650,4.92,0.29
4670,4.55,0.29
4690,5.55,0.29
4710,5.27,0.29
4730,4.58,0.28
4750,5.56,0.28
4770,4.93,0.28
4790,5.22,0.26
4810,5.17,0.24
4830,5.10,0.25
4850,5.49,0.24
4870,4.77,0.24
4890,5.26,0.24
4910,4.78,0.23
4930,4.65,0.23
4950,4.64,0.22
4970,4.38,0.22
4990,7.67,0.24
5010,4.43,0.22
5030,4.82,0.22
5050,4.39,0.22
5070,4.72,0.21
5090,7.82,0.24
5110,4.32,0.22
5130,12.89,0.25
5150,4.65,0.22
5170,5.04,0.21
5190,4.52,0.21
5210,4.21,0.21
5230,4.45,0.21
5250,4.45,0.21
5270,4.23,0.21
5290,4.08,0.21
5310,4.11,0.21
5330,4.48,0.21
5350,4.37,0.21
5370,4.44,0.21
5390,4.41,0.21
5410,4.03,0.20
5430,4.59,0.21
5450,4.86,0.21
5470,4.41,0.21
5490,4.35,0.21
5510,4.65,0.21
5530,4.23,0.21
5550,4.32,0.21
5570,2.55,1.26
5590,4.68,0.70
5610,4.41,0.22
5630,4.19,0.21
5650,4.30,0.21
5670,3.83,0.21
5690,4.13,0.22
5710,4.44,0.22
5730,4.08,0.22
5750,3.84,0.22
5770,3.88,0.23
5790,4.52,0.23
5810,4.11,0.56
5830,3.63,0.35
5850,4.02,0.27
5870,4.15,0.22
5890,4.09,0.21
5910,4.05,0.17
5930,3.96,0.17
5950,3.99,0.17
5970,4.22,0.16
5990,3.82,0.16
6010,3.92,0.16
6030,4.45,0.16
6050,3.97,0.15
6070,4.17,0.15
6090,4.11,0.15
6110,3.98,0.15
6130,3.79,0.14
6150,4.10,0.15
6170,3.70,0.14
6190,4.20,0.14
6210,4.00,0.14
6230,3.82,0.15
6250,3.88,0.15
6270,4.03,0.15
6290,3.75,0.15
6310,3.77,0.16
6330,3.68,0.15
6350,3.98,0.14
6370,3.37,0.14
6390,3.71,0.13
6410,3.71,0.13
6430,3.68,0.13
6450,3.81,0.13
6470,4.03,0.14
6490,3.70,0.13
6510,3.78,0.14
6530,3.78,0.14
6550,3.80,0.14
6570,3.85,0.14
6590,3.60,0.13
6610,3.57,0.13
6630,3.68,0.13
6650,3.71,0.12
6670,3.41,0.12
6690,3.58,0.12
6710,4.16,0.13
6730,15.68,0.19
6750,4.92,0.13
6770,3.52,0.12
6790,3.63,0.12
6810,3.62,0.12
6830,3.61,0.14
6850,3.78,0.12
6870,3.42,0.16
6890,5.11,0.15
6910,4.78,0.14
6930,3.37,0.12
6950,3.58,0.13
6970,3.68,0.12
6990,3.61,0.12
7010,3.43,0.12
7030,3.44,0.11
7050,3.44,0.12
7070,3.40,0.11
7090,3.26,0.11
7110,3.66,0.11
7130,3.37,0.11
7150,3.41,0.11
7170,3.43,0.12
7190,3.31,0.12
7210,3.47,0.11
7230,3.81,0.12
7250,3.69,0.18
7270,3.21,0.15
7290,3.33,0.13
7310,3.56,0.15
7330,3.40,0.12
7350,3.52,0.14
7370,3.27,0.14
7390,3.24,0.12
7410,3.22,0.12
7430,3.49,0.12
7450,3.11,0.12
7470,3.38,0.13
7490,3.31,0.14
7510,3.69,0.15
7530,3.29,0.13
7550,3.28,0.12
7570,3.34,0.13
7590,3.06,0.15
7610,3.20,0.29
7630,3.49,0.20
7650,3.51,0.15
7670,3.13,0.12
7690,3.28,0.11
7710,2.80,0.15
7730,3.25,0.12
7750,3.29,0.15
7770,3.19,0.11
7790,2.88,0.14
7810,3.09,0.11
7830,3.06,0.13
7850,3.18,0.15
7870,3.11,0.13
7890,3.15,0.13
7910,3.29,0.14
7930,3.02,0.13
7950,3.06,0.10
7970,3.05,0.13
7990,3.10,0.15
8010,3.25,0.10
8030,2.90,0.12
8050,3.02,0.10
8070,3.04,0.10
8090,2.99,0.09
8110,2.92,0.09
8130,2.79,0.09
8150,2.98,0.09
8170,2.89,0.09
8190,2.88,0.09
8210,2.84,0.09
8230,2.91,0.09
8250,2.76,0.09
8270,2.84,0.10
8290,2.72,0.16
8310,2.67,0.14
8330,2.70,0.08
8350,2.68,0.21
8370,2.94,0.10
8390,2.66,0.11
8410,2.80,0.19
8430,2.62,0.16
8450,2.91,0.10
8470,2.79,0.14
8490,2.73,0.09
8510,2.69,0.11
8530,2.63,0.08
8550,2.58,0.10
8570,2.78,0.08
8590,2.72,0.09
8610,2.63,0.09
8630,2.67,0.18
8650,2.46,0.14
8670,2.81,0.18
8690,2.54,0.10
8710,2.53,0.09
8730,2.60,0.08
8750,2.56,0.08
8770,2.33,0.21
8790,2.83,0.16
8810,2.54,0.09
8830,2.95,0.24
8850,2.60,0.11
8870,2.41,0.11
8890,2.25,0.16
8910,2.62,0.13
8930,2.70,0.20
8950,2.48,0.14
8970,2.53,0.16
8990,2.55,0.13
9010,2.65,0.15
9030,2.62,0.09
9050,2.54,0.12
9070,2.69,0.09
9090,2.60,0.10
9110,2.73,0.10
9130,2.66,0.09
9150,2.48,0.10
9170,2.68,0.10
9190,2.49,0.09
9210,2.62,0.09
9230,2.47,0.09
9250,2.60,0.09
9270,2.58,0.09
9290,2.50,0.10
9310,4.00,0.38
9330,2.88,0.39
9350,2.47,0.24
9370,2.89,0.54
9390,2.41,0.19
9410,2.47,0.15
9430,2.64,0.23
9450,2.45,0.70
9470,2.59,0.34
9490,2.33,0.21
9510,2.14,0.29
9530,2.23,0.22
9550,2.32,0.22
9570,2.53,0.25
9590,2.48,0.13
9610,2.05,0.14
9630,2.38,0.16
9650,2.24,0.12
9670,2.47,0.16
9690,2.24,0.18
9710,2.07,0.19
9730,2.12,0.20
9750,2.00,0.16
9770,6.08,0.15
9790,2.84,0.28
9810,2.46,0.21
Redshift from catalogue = 0.03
